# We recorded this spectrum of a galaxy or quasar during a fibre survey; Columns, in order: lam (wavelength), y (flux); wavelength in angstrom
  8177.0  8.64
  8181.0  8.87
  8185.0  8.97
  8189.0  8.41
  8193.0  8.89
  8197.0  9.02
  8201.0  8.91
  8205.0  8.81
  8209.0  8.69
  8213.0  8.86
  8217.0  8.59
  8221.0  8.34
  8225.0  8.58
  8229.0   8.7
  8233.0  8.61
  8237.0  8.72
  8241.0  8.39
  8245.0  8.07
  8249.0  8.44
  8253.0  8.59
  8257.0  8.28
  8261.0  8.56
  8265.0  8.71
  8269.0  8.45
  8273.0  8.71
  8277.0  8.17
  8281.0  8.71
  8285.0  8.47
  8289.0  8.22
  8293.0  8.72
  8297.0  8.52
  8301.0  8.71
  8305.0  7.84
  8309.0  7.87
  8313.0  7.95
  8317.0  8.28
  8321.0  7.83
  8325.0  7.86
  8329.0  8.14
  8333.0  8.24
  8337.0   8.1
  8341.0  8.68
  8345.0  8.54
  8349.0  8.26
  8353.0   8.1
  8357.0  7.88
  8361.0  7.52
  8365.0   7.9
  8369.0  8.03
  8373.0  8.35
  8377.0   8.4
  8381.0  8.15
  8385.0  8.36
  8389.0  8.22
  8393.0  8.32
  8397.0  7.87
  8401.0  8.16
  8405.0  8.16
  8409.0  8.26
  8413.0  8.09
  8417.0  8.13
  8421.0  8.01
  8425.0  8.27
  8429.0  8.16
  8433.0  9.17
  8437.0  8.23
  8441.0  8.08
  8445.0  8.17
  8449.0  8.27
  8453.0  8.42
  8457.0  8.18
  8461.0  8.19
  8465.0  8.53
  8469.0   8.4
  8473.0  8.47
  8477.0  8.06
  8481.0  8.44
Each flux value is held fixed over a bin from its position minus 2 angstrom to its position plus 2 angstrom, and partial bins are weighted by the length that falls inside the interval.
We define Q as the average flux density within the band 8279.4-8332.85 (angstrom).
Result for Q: 8.24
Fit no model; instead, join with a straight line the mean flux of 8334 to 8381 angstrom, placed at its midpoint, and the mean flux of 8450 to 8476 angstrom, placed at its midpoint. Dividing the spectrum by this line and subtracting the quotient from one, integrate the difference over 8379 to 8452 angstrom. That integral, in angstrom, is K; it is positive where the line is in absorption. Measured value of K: 0.31 angstrom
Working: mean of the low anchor 8.16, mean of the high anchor 8.35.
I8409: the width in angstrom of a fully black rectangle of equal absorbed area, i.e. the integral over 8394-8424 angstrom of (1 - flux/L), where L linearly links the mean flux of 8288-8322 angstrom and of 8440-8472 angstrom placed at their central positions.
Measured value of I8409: 0.6 angstrom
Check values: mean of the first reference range 8.23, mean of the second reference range 8.29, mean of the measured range 8.11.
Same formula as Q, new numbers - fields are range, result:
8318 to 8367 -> 8.09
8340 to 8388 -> 8.17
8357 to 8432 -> 8.14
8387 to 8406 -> 8.15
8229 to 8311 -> 8.44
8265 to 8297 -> 8.51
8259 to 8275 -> 8.61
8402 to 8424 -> 8.14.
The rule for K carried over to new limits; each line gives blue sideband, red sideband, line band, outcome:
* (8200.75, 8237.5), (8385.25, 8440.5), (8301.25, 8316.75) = 0.8 angstrom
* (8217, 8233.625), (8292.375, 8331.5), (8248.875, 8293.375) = -0.8 angstrom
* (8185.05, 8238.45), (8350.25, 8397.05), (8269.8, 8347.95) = 0.5 angstrom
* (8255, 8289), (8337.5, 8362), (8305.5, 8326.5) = 0.9 angstrom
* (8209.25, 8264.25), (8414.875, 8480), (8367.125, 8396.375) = 0.4 angstrom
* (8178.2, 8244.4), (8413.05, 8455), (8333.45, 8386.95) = 1.5 angstrom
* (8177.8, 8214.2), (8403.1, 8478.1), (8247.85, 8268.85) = 0.4 angstrom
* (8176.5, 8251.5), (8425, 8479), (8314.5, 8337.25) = 1.2 angstrom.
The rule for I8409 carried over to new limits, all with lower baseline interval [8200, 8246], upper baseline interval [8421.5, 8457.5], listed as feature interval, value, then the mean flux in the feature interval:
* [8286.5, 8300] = 0.02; 8.5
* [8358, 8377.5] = 0.96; 8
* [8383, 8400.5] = 0.41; 8.19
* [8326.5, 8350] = 0.38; 8.32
